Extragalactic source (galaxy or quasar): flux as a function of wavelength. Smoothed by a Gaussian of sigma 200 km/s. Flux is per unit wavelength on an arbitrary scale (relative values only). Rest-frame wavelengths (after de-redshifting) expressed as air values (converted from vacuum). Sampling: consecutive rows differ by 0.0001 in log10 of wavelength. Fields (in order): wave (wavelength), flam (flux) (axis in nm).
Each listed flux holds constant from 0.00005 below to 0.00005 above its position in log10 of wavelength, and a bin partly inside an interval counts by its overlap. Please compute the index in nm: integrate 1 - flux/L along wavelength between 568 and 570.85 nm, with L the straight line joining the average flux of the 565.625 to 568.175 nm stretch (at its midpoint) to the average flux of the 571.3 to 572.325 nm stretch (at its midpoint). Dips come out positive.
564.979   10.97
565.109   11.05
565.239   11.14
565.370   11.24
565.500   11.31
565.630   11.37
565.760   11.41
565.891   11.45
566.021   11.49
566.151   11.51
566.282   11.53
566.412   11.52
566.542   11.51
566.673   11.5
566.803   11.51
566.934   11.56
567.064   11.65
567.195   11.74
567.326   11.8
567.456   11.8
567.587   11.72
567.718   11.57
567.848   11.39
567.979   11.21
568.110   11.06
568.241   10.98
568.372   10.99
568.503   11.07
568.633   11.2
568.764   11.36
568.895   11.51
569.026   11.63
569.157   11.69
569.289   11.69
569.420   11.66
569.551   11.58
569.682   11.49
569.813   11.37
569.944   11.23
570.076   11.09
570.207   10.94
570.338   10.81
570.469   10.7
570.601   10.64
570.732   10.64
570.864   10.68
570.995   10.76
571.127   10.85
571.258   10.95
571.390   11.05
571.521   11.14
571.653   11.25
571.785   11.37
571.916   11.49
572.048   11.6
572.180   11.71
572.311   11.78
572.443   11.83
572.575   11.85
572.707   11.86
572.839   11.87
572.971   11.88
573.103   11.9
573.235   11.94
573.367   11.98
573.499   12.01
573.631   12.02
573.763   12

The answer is 0.065 nm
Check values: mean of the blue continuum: 11.5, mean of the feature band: 11.2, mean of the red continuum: 11.4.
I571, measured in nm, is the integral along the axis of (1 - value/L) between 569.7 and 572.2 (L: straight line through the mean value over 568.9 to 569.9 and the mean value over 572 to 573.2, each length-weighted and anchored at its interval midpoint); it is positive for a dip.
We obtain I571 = 0.134 nm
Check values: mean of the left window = 11.6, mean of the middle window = 11.1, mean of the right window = 11.8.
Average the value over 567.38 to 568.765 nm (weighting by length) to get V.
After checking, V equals 11.3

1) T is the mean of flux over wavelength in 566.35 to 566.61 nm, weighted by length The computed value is 11.5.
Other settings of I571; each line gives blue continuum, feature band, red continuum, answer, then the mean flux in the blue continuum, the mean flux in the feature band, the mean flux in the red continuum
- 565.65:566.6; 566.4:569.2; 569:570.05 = 0.01 nm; 11.5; 11.5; 11.5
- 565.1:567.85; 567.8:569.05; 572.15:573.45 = 0.04 nm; 11.5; 11.2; 11.9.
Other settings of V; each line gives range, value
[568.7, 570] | 11.5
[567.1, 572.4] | 11.3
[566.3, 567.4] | 11.6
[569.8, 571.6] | 10.9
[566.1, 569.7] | 11.5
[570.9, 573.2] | 11.5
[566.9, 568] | 11.6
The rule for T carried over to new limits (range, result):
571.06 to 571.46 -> 11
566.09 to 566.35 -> 11.5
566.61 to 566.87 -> 11.5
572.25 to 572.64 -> 11.8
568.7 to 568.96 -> 11.4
